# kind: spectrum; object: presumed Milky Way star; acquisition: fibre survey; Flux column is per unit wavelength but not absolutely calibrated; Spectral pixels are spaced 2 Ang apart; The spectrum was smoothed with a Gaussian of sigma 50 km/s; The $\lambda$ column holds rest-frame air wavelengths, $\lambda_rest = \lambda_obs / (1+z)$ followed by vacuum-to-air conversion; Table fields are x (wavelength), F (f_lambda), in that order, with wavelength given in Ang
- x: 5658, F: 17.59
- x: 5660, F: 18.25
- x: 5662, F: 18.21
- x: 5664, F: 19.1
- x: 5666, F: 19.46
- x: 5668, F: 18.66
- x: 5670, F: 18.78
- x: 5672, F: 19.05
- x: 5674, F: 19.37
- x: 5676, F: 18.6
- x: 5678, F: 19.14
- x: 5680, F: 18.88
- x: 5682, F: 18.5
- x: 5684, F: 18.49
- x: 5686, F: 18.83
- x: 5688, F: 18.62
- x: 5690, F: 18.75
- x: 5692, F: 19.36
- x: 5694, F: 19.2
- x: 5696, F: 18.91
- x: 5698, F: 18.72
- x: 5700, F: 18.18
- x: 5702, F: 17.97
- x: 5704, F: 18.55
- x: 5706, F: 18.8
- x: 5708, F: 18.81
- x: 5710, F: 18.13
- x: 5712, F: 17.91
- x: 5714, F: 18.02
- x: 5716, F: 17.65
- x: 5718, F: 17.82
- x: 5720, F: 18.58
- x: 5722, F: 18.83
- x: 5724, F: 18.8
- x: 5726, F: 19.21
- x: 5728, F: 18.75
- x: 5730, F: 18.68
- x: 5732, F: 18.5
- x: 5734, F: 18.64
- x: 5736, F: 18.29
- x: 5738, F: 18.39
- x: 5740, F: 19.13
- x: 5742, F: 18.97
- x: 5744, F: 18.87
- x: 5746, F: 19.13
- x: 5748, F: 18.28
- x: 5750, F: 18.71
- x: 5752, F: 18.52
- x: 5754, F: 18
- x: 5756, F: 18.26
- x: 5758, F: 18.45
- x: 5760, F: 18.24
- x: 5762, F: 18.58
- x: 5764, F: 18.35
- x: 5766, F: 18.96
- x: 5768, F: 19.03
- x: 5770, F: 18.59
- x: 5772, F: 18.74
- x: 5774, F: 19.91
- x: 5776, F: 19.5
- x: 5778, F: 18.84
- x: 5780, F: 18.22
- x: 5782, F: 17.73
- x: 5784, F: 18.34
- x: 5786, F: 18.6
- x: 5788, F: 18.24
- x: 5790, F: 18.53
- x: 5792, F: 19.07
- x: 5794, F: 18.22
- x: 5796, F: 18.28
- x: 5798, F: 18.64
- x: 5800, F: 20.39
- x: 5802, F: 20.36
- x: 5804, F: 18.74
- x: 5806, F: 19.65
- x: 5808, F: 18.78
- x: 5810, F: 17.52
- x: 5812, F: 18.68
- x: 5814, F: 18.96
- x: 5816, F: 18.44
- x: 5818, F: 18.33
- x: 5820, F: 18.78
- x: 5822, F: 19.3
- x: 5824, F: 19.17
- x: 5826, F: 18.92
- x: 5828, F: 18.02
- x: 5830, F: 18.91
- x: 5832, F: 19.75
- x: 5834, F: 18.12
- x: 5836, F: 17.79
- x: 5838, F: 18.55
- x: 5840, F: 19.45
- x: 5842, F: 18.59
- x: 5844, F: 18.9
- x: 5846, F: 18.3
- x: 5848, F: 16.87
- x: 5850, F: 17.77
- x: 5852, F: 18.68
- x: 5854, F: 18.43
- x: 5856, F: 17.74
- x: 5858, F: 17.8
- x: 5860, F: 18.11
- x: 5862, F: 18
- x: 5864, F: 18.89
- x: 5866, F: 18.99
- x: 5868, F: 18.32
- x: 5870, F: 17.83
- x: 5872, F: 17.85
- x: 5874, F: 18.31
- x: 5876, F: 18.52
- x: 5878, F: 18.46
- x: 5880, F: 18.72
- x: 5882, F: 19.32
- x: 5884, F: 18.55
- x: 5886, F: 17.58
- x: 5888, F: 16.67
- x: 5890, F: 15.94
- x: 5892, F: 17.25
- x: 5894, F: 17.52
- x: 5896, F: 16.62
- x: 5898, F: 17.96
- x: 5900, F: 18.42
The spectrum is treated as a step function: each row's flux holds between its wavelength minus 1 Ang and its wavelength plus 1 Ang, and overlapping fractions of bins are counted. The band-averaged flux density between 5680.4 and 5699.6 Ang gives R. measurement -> 18.8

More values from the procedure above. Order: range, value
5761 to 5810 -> 18.8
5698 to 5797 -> 18.5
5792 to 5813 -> 18.9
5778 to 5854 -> 18.6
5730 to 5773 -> 18.6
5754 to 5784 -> 18.6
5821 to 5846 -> 18.8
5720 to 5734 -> 18.8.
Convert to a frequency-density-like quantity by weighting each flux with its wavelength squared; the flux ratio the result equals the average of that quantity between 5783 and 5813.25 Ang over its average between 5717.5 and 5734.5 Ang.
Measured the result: 1.03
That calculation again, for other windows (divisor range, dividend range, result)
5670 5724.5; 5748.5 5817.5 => 1.04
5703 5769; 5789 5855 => 1.04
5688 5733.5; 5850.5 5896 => 1.03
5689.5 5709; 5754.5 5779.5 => 1.03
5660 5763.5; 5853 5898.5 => 1.02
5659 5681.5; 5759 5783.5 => 1.03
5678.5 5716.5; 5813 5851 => 1.05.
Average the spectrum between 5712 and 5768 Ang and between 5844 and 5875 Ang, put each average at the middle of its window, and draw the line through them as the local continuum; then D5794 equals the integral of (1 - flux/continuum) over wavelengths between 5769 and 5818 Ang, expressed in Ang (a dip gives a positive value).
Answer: -1.1 Ang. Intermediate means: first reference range 18.5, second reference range 18.2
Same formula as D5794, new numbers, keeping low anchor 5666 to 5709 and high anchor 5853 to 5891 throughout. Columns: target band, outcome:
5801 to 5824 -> -0.7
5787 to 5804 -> -0.5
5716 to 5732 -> 0.1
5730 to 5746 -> -0.1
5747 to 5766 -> 0.1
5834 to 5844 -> -0.2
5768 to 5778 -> -0.4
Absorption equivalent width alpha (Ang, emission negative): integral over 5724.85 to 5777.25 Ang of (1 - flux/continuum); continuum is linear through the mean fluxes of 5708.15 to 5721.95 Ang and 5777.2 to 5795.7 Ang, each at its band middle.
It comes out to -1.29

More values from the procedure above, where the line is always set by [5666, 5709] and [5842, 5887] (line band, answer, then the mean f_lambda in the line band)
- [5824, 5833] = -0.3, 18.9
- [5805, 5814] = -0.1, 18.7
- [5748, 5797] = -0.1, 18.6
